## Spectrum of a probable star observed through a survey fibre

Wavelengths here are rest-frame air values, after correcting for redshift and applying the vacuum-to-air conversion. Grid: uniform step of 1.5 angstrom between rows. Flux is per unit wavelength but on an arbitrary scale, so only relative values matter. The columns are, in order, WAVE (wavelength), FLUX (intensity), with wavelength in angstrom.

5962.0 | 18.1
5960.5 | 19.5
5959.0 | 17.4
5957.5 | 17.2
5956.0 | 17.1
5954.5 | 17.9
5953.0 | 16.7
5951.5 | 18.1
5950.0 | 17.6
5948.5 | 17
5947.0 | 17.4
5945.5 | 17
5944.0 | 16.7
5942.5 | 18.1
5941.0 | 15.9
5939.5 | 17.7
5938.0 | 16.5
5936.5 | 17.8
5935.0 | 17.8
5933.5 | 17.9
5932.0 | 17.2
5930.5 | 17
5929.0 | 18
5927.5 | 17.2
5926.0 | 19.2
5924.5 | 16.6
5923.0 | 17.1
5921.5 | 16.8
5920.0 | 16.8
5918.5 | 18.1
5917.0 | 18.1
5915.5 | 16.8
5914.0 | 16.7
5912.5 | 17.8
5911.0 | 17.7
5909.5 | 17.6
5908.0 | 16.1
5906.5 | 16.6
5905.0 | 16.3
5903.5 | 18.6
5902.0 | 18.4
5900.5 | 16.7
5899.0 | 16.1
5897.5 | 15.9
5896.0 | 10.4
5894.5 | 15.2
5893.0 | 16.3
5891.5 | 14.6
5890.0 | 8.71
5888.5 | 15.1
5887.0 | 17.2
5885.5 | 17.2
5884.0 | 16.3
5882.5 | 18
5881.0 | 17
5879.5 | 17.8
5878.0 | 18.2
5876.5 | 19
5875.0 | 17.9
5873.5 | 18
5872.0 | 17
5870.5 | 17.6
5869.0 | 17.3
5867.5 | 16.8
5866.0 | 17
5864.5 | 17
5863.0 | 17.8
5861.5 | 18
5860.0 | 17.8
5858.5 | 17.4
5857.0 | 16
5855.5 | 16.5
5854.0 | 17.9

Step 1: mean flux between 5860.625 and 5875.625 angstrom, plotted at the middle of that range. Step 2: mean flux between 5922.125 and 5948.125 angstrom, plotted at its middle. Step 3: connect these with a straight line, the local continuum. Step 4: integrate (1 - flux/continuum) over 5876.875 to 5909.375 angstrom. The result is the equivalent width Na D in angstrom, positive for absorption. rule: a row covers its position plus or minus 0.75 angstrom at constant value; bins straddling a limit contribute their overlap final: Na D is 2.44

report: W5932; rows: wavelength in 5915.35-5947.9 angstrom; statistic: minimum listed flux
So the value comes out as 15.9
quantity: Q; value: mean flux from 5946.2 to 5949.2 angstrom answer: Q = 17.2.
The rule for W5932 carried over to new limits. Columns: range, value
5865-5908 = 8.71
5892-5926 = 10.4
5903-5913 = 16.1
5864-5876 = 16.8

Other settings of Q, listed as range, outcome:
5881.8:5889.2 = 16.8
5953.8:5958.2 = 17.4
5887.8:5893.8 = 13.7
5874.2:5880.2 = 18.2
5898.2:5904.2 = 17.4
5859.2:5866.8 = 17.5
